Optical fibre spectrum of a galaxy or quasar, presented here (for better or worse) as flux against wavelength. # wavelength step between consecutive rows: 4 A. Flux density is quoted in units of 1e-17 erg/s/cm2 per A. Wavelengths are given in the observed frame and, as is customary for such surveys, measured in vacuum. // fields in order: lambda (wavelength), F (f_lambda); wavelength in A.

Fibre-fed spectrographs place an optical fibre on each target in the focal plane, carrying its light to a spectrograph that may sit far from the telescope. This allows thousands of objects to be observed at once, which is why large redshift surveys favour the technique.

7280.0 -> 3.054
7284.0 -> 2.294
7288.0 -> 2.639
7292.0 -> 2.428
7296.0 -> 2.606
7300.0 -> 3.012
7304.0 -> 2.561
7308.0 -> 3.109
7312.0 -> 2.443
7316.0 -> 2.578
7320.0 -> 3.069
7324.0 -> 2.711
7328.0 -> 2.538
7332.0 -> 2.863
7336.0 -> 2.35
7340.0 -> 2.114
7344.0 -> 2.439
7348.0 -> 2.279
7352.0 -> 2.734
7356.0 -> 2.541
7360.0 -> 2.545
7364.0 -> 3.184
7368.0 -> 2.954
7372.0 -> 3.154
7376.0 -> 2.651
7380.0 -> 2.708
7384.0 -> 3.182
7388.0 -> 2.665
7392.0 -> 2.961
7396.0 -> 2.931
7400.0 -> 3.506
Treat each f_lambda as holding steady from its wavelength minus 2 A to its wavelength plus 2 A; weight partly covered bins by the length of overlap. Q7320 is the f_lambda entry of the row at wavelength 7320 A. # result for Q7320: 3.069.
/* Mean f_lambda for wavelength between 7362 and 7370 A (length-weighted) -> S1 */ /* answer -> 3.07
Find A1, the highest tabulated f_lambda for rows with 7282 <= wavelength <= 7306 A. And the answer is 3.012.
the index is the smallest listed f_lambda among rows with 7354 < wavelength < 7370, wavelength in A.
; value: 2.541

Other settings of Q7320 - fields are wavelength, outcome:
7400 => 3.506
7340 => 2.114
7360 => 2.545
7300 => 3.012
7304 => 2.561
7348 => 2.279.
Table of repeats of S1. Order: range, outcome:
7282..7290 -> 2.47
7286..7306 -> 2.65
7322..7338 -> 2.62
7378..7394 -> 2.88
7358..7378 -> 2.9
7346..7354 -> 2.51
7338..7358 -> 2.42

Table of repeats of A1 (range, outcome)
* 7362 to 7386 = 3.184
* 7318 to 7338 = 3.069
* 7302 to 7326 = 3.109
